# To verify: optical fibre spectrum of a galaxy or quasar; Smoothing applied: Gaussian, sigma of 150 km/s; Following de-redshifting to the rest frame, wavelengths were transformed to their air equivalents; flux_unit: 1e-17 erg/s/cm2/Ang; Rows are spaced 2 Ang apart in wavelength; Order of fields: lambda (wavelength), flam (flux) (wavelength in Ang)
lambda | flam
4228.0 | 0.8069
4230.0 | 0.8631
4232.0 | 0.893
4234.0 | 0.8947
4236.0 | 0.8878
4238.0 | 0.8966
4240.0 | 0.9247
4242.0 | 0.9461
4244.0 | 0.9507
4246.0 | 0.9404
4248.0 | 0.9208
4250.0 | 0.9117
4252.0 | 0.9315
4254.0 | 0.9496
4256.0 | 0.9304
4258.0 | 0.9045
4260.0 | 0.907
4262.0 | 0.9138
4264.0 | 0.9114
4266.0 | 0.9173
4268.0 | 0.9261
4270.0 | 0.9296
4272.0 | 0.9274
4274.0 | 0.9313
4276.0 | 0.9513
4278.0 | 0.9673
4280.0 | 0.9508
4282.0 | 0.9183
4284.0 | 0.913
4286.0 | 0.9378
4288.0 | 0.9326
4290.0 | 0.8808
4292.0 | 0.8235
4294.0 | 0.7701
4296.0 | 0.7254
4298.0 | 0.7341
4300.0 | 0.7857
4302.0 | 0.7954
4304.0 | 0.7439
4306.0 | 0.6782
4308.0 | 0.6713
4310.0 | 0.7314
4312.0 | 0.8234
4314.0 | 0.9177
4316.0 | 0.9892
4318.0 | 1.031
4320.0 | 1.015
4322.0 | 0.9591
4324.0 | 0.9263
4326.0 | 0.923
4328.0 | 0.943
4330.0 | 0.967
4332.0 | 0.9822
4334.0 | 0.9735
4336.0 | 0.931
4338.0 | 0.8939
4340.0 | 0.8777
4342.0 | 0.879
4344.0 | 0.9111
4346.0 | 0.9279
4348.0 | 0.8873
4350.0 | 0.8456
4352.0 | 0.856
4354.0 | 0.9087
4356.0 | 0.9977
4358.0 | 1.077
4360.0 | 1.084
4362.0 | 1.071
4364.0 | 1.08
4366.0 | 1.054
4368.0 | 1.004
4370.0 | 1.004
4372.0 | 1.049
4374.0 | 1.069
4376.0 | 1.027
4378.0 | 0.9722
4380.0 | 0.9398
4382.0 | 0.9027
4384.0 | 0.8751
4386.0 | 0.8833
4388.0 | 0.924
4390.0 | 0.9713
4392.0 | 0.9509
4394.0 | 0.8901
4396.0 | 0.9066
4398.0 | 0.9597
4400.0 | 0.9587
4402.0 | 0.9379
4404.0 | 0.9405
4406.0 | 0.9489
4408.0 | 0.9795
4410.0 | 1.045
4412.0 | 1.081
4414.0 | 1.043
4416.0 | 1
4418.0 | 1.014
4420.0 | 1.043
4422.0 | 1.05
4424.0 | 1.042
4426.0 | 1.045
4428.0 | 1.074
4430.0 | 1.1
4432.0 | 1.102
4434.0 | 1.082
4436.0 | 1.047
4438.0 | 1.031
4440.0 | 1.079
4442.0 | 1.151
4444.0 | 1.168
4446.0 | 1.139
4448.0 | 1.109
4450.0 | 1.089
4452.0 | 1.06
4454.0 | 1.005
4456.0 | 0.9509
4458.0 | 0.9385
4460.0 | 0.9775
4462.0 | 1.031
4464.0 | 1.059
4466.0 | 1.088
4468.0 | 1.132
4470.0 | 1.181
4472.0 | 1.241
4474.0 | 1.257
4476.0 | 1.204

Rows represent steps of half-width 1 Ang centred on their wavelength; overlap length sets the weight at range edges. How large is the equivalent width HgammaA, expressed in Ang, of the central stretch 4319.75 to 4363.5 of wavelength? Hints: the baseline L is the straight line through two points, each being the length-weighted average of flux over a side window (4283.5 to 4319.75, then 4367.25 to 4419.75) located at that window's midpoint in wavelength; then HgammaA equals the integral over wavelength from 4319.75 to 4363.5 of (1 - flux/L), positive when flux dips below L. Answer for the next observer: -2.7 Ang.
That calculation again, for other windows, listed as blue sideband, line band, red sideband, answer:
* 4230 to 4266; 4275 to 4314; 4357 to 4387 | 4.89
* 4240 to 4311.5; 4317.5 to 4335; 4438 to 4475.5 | -0.58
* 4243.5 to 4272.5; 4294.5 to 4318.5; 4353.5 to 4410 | 3.79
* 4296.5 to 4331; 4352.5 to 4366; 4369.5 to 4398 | -1.61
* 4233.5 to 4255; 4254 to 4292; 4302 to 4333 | -0.62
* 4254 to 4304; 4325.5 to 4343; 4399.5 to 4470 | 0.22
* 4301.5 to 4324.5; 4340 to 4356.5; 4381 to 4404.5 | -0.20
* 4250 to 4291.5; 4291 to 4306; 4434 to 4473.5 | 2.94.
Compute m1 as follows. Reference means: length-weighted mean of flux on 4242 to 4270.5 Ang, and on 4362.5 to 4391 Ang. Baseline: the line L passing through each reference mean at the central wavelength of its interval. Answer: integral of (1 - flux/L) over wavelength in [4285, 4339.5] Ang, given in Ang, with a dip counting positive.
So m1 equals 4.75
